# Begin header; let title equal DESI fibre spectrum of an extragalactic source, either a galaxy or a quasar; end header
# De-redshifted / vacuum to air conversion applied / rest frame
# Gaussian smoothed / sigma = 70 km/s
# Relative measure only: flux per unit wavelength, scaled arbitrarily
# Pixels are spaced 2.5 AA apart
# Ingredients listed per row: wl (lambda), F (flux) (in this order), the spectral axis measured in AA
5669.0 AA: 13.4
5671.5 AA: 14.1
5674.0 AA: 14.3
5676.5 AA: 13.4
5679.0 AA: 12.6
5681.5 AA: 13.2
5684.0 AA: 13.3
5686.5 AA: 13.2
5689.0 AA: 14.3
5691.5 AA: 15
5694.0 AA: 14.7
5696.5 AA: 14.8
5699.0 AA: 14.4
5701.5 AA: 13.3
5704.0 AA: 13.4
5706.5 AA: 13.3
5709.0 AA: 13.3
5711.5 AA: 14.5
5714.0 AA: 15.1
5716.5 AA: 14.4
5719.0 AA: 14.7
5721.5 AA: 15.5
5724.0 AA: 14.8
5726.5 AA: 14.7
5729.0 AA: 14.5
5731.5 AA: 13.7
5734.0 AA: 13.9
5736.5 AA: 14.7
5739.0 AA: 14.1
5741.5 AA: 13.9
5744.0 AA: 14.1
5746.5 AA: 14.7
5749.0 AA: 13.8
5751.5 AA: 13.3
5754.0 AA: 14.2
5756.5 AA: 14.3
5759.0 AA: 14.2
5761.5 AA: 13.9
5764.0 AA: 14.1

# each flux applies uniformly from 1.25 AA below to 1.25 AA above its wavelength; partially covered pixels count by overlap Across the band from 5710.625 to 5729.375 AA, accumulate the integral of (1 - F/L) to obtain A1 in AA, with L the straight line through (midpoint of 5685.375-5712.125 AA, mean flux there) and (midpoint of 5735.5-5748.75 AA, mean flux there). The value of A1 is -0.88 AA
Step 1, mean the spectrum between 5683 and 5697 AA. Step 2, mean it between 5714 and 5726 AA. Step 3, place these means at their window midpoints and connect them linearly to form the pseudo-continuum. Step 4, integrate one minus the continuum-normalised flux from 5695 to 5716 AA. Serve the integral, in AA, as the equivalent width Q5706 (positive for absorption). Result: 0.7 AA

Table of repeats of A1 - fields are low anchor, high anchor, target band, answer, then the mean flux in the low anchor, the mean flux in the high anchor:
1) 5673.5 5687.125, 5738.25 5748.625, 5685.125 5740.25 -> -2.2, 13.3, 14.2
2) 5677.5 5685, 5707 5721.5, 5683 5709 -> -0.6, 13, 14.4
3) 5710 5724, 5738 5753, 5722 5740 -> 0.0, 14.8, 14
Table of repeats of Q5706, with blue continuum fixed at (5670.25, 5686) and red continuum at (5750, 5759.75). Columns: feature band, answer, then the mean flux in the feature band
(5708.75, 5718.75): -0.55 AA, 14.5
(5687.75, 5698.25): -0.86 AA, 14.7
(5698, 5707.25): 0.03 AA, 13.6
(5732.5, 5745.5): -0.25 AA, 14.1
